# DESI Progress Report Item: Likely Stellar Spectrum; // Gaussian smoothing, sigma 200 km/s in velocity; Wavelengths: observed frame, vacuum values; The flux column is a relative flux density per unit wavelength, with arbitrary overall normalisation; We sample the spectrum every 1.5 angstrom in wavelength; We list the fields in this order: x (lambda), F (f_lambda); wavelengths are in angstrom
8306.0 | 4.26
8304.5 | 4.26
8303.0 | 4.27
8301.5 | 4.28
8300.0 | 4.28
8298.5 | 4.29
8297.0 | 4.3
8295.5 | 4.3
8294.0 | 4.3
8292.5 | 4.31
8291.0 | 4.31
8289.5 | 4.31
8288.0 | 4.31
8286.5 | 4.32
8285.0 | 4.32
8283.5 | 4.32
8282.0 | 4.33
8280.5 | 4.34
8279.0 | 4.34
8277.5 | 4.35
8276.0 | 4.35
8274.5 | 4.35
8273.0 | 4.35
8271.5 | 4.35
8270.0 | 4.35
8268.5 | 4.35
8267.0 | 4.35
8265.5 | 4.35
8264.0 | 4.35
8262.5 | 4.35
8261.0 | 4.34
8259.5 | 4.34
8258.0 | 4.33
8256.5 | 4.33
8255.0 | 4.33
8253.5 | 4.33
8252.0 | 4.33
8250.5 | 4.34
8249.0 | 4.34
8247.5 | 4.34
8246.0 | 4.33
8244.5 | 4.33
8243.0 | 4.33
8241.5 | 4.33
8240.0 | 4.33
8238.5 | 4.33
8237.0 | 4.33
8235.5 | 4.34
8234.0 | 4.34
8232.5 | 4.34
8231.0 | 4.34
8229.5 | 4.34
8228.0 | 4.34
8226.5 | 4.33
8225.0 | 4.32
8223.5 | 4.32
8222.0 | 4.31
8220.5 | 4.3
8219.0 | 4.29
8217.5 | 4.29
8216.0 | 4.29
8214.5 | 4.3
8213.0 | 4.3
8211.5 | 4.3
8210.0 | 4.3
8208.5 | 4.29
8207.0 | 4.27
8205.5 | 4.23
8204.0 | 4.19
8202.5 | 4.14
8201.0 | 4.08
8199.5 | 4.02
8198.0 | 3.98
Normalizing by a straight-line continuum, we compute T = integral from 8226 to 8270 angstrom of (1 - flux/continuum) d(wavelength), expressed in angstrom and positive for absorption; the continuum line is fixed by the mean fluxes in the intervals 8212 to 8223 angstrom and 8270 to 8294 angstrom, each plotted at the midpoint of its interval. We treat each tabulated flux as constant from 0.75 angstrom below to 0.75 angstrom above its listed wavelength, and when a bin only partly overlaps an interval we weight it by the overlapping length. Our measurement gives -0.2 angstrom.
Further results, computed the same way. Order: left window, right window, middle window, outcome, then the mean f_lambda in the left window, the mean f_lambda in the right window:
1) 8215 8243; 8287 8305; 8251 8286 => -0.28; 4.32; 4.29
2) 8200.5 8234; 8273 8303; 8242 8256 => -0.11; 4.29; 4.32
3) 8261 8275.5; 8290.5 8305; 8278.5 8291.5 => -0.02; 4.35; 4.29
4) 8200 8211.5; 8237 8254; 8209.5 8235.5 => -0.31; 4.22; 4.33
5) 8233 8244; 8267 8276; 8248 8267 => 0.02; 4.33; 4.35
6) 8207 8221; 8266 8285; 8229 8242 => -0.07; 4.29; 4.34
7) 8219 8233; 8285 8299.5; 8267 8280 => -0.11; 4.32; 4.31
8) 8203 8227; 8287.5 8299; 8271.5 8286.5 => -0.13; 4.29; 4.3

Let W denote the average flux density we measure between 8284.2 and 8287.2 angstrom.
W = 4.32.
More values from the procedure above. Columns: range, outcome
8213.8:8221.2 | 4.29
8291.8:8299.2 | 4.3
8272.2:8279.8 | 4.35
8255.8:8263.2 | 4.34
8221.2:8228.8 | 4.32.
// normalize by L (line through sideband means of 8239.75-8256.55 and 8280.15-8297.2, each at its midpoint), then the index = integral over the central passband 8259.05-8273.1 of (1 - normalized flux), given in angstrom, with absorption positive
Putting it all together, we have -0.1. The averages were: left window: 4.33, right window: 4.31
